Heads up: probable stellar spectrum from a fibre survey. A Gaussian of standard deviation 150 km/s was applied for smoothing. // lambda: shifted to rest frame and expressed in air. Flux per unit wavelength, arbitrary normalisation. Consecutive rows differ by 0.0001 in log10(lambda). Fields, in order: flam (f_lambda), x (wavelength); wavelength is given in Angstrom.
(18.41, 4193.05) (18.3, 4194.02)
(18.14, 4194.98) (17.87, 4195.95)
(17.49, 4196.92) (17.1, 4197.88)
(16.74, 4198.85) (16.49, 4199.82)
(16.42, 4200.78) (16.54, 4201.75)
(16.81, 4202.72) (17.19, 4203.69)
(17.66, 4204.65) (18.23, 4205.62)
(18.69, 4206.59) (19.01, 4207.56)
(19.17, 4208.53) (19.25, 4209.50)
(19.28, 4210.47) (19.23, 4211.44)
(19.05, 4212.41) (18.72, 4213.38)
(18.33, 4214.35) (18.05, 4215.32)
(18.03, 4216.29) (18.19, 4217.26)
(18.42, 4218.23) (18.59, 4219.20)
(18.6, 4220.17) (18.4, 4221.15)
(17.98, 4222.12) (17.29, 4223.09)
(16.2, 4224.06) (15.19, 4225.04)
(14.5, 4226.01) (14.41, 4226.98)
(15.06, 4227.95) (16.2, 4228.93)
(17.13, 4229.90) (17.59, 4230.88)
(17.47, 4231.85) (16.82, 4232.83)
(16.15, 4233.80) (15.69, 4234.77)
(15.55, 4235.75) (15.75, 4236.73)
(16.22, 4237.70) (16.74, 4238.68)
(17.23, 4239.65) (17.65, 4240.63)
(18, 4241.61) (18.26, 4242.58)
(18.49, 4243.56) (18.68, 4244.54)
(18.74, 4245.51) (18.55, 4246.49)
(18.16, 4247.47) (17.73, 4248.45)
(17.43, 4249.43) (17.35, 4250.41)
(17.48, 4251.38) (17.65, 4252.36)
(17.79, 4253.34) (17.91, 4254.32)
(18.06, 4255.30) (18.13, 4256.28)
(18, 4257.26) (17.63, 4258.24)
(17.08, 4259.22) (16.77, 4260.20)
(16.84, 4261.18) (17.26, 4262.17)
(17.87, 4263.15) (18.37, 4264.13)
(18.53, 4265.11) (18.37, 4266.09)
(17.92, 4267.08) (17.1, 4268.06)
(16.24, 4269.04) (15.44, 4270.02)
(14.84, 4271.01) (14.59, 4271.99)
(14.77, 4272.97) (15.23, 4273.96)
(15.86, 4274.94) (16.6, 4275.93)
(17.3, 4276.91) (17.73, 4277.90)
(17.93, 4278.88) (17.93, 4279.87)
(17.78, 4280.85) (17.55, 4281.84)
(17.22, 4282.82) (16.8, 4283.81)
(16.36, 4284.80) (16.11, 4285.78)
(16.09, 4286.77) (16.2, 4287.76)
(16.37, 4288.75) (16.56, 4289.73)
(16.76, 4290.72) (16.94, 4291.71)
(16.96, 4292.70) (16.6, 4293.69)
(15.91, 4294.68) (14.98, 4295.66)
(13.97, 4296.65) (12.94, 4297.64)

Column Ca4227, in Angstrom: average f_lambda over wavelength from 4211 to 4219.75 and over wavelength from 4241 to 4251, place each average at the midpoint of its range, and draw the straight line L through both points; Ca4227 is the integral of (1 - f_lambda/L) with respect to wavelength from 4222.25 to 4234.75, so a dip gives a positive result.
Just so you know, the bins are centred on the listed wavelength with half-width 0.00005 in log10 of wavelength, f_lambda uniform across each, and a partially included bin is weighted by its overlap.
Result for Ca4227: 1.5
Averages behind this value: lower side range 18.5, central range 16.2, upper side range 18.1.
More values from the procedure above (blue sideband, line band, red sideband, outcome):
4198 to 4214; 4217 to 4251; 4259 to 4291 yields 0.7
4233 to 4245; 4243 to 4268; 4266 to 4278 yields -1.9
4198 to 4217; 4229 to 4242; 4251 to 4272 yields 0.7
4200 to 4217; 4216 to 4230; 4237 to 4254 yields 0.9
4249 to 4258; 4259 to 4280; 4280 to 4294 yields 0.6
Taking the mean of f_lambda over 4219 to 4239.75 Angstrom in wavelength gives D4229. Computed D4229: 16.5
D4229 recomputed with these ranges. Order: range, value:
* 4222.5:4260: 17.1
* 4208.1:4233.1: 17.6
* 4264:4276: 16.4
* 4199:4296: 17.2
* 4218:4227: 17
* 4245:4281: 17.3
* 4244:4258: 18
